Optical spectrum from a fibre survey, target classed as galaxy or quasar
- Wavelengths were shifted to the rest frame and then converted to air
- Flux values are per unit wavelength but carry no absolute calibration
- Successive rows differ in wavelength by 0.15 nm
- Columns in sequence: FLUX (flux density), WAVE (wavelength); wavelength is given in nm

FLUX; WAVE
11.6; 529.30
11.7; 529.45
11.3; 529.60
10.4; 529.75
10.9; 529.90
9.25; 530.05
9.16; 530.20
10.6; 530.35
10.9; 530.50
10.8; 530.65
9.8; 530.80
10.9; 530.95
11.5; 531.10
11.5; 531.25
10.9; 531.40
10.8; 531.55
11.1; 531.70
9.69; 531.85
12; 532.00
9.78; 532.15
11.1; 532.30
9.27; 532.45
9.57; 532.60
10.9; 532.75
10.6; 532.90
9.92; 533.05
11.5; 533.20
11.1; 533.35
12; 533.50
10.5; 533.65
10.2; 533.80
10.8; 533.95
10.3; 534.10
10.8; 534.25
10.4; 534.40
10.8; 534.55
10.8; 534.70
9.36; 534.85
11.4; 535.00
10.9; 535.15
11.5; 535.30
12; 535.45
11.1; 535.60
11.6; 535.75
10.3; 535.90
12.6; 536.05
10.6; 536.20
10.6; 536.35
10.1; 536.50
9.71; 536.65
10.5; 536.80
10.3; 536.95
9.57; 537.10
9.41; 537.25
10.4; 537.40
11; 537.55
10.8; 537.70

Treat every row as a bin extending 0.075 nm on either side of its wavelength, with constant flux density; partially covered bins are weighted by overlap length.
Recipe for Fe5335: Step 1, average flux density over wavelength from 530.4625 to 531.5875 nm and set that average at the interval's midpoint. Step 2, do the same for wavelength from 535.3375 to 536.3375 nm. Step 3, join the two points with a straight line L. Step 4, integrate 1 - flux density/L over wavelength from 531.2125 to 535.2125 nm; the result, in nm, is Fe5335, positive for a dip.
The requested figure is 0.15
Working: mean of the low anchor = 10.9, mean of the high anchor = 11.3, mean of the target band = 10.7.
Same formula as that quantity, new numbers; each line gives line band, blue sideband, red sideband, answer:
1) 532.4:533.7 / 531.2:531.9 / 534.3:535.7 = 0.029 nm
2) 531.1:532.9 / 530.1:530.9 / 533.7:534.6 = -0.048 nm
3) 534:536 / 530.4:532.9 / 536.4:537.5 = -0.122 nm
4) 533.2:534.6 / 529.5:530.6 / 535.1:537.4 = -0.029 nm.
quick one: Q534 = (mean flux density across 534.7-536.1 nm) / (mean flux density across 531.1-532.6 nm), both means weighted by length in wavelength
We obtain 1.05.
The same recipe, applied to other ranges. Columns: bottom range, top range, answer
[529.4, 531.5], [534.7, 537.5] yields 1.00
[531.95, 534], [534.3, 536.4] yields 1.03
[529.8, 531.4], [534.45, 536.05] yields 1.05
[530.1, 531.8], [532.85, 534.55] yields 1.01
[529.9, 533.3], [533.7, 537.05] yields 1.02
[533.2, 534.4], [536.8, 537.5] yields 0.93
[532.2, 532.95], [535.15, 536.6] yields 1.08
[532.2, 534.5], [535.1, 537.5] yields 1.01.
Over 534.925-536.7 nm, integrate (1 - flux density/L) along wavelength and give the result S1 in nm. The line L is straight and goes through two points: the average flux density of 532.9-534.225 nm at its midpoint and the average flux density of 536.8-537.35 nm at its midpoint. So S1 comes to -0.15 nm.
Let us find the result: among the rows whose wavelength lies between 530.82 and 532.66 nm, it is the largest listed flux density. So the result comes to 12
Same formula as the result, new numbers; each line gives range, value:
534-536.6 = 12.6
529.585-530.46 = 11.3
